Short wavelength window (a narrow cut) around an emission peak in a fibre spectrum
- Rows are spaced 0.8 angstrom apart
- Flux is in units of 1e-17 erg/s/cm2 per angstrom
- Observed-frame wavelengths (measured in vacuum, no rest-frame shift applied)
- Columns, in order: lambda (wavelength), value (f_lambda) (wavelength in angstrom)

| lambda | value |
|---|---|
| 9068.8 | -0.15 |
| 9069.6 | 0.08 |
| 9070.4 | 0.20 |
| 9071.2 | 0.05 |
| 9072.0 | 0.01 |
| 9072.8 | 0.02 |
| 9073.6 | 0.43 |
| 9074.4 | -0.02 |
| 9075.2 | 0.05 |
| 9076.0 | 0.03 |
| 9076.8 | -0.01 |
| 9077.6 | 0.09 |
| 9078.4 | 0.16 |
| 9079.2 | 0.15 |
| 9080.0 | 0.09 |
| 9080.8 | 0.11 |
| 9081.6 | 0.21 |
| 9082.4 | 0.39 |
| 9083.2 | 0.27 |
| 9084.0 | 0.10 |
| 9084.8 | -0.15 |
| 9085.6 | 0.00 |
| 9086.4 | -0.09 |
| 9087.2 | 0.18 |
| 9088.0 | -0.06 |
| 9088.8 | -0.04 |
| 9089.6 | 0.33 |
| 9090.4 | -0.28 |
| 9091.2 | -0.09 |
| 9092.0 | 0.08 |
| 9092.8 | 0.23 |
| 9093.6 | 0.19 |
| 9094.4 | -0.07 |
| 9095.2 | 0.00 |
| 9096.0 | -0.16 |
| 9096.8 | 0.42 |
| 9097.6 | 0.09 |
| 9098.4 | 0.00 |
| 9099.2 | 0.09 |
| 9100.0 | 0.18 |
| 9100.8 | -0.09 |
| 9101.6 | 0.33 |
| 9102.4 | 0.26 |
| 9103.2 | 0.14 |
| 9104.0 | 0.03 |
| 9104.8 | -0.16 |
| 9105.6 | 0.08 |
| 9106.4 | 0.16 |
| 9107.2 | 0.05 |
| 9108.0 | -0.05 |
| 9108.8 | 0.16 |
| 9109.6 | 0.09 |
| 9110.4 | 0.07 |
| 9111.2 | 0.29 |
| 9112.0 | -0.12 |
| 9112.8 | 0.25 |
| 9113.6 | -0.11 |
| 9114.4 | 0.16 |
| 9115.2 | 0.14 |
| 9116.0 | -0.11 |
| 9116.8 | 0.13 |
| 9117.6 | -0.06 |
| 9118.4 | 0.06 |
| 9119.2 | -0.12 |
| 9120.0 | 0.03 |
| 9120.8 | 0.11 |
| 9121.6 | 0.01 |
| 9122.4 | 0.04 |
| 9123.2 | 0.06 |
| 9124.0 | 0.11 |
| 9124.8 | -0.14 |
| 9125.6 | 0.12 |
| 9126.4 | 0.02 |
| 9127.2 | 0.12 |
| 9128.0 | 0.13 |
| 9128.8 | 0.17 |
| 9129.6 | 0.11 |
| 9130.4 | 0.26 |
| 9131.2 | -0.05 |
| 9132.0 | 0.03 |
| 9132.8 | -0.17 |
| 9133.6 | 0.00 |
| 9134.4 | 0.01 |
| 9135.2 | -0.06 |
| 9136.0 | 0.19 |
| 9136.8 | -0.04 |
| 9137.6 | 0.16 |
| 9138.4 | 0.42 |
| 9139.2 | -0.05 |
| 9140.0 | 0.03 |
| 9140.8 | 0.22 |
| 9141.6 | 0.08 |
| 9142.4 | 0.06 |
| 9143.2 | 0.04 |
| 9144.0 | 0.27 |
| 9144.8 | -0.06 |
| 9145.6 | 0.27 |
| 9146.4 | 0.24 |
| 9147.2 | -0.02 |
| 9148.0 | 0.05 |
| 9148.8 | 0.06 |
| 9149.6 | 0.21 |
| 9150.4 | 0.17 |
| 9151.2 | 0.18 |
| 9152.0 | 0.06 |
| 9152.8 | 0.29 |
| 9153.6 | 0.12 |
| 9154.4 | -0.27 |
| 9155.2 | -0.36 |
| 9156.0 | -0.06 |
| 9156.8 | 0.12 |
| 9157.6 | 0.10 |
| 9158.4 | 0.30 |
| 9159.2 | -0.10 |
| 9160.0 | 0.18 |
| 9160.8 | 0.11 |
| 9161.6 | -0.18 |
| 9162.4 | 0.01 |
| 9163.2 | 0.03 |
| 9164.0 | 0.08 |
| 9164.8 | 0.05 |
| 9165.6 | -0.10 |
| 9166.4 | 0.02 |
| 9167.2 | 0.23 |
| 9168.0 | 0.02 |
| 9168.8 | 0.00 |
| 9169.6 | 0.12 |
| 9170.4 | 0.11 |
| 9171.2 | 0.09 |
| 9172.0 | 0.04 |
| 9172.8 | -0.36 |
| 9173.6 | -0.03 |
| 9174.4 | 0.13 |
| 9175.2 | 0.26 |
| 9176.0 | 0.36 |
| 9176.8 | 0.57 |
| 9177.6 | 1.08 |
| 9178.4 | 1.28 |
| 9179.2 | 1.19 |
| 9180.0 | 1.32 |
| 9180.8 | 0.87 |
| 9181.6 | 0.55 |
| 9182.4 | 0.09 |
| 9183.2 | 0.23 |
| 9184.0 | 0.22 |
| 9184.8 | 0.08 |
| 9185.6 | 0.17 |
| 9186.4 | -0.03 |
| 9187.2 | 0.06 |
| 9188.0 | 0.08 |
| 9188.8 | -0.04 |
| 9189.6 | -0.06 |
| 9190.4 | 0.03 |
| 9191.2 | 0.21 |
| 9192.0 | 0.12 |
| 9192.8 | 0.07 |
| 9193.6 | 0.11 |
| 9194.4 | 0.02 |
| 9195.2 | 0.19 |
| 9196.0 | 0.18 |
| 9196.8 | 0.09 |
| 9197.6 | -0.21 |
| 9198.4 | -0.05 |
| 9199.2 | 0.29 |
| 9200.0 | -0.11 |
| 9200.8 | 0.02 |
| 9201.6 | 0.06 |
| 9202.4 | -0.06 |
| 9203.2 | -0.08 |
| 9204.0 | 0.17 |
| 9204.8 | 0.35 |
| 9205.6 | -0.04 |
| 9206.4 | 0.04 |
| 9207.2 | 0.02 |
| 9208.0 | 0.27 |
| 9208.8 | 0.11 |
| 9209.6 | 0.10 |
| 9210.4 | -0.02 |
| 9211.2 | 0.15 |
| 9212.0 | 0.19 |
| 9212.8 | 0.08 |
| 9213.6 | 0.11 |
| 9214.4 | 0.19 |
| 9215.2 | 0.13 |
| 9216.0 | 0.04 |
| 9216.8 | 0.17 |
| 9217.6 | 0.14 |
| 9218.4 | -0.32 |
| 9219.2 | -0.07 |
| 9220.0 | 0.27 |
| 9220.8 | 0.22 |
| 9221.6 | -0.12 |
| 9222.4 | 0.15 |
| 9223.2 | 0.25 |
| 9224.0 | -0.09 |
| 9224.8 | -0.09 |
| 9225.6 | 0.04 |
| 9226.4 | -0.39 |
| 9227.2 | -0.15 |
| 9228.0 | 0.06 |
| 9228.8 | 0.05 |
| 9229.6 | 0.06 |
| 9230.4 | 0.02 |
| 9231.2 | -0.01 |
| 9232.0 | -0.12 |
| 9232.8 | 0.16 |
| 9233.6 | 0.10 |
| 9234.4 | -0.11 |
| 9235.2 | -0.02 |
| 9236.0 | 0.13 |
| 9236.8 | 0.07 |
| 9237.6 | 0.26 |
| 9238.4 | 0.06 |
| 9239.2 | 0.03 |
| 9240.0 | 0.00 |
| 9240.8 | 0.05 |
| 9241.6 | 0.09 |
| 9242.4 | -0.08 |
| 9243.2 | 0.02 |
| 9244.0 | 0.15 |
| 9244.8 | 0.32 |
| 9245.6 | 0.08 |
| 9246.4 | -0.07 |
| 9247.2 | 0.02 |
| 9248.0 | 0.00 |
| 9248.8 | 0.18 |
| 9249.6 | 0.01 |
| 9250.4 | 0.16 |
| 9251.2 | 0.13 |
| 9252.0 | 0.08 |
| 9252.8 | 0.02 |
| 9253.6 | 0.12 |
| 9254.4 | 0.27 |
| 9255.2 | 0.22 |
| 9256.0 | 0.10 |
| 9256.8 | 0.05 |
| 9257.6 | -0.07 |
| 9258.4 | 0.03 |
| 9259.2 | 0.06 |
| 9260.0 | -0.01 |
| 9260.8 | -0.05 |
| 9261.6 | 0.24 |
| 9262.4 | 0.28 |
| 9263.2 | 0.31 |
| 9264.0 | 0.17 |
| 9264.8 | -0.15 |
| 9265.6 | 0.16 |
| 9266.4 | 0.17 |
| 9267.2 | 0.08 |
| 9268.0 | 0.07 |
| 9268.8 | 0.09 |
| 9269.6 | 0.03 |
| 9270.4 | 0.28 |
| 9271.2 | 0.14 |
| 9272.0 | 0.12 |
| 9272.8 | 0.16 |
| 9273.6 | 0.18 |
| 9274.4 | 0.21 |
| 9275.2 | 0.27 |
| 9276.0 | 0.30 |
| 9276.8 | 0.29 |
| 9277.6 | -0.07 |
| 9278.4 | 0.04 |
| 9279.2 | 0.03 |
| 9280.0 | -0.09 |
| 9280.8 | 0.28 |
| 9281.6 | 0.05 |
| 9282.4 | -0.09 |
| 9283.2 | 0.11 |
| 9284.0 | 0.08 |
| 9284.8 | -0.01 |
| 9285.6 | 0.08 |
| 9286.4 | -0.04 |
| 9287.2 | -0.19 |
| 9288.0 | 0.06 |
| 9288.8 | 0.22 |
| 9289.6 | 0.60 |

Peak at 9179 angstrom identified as H-beta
